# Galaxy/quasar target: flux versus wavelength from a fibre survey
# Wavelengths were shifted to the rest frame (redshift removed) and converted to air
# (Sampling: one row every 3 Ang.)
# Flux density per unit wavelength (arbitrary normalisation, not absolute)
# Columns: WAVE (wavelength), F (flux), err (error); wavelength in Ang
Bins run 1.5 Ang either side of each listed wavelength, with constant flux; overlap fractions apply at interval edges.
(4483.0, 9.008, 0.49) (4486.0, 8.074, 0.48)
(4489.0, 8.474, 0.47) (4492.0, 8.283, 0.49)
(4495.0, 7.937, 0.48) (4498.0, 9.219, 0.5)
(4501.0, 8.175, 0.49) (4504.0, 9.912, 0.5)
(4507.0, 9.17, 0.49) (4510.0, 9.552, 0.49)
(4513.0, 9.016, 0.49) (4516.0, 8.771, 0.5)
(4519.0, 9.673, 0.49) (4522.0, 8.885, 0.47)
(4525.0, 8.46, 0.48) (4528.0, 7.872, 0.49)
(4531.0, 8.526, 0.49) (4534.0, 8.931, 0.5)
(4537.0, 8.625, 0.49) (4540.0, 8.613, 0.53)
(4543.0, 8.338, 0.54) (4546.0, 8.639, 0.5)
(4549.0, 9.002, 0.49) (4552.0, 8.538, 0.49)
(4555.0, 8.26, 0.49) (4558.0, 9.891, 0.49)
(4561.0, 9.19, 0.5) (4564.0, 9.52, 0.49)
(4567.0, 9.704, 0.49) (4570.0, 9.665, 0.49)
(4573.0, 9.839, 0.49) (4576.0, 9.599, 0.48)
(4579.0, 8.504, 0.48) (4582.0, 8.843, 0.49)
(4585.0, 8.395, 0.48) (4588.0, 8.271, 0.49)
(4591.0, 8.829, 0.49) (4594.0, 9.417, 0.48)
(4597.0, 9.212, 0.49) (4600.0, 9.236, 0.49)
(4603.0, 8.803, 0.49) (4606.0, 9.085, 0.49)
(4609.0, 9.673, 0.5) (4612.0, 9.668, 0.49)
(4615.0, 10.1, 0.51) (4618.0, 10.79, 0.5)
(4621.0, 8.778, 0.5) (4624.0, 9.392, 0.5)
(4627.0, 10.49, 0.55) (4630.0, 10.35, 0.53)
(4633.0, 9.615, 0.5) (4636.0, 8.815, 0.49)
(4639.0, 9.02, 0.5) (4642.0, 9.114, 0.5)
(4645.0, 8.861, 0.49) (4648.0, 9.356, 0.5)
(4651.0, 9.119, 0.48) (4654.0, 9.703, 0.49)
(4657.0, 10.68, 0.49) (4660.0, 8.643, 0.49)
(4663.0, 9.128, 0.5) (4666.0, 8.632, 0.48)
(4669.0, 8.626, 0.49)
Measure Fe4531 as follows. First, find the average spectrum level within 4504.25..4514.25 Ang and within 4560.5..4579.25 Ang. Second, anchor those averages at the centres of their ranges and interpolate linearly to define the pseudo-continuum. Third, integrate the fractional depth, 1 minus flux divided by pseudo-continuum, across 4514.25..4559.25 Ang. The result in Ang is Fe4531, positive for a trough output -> 3.3 Ang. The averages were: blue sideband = 9.33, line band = 8.73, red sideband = 9.51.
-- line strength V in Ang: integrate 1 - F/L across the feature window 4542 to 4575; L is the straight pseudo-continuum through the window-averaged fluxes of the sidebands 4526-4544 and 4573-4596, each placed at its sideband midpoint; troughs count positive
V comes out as -1.8 Ang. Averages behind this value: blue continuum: 8.49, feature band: 9.16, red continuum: 8.91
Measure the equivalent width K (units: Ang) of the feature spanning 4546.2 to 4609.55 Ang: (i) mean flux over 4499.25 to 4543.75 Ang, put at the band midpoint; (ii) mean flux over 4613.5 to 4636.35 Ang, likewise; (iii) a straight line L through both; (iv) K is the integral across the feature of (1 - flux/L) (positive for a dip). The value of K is 1.9 Ang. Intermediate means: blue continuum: 8.85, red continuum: 9.84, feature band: 9.1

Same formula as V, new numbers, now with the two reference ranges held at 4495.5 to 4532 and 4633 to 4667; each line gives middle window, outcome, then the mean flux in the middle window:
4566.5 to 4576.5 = -0.74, 9.71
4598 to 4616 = -0.56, 9.4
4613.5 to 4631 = -1.57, 9.97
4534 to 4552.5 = 0.67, 8.66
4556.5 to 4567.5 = -0.66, 9.56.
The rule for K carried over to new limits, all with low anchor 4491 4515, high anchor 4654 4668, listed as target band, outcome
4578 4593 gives 0.8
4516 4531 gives 0.4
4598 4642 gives -1.6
